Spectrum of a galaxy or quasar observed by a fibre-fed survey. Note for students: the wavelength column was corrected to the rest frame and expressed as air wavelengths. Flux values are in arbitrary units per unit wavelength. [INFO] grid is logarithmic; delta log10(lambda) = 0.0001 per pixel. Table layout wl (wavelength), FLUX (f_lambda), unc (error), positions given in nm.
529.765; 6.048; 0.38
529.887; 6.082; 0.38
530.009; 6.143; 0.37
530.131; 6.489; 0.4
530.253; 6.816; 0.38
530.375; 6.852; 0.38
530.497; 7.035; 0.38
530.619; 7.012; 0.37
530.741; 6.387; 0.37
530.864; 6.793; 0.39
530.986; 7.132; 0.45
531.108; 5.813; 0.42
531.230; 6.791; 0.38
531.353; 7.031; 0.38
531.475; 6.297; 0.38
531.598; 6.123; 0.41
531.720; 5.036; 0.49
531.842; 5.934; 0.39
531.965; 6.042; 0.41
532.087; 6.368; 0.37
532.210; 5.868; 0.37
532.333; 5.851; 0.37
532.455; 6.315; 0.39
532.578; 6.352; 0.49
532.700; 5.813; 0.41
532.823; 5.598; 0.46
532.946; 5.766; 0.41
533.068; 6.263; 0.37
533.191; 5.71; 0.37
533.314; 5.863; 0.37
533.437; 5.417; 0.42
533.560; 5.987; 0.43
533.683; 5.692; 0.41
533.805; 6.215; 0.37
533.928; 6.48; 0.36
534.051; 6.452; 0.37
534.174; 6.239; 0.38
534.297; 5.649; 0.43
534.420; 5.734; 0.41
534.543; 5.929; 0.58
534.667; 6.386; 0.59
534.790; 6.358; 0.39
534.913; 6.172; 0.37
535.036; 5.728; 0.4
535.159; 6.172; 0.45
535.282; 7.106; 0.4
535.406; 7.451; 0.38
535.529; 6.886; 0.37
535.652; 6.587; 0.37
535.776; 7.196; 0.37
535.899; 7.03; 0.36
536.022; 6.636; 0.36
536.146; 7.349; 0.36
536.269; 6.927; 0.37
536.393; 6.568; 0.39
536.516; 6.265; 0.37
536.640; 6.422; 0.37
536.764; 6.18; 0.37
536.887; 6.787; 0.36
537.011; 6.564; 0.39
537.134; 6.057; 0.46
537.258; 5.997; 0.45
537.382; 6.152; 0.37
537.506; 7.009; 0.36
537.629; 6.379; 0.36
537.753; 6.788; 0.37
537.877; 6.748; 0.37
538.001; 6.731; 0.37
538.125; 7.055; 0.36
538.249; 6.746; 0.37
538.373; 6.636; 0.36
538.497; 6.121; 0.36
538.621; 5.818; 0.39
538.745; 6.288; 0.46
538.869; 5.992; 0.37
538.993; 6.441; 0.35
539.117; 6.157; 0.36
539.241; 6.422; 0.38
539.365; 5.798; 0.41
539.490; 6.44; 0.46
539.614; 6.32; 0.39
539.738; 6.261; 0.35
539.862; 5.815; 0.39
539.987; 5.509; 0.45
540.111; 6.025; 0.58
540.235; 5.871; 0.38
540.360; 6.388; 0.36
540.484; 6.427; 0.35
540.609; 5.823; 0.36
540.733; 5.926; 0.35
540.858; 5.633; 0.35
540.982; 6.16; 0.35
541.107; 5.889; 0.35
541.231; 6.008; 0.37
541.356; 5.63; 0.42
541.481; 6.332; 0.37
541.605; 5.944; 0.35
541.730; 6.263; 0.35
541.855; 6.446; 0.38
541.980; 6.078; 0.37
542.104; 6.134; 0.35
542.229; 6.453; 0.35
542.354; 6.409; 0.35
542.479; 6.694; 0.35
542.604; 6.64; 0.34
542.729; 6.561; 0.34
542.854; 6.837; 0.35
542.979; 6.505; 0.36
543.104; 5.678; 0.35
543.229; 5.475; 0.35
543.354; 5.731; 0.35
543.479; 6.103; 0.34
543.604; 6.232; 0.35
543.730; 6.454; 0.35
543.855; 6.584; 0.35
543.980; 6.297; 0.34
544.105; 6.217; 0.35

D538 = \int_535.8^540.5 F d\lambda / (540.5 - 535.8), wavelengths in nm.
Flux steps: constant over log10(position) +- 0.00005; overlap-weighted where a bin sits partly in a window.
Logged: 6.4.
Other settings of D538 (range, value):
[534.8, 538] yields 6.61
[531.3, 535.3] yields 6.05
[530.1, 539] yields 6.37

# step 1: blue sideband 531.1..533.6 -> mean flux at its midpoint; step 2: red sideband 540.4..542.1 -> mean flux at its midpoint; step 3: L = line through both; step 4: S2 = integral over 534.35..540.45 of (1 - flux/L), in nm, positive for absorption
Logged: -0.38 nm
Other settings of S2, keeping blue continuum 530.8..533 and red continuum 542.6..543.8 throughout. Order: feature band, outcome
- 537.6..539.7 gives -0.07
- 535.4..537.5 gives -0.16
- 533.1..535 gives 0.05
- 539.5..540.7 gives 0.02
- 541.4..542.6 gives -0.02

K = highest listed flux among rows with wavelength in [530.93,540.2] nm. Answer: 7.451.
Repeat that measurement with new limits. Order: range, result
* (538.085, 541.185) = 7.055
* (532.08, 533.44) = 6.368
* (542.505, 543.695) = 6.837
